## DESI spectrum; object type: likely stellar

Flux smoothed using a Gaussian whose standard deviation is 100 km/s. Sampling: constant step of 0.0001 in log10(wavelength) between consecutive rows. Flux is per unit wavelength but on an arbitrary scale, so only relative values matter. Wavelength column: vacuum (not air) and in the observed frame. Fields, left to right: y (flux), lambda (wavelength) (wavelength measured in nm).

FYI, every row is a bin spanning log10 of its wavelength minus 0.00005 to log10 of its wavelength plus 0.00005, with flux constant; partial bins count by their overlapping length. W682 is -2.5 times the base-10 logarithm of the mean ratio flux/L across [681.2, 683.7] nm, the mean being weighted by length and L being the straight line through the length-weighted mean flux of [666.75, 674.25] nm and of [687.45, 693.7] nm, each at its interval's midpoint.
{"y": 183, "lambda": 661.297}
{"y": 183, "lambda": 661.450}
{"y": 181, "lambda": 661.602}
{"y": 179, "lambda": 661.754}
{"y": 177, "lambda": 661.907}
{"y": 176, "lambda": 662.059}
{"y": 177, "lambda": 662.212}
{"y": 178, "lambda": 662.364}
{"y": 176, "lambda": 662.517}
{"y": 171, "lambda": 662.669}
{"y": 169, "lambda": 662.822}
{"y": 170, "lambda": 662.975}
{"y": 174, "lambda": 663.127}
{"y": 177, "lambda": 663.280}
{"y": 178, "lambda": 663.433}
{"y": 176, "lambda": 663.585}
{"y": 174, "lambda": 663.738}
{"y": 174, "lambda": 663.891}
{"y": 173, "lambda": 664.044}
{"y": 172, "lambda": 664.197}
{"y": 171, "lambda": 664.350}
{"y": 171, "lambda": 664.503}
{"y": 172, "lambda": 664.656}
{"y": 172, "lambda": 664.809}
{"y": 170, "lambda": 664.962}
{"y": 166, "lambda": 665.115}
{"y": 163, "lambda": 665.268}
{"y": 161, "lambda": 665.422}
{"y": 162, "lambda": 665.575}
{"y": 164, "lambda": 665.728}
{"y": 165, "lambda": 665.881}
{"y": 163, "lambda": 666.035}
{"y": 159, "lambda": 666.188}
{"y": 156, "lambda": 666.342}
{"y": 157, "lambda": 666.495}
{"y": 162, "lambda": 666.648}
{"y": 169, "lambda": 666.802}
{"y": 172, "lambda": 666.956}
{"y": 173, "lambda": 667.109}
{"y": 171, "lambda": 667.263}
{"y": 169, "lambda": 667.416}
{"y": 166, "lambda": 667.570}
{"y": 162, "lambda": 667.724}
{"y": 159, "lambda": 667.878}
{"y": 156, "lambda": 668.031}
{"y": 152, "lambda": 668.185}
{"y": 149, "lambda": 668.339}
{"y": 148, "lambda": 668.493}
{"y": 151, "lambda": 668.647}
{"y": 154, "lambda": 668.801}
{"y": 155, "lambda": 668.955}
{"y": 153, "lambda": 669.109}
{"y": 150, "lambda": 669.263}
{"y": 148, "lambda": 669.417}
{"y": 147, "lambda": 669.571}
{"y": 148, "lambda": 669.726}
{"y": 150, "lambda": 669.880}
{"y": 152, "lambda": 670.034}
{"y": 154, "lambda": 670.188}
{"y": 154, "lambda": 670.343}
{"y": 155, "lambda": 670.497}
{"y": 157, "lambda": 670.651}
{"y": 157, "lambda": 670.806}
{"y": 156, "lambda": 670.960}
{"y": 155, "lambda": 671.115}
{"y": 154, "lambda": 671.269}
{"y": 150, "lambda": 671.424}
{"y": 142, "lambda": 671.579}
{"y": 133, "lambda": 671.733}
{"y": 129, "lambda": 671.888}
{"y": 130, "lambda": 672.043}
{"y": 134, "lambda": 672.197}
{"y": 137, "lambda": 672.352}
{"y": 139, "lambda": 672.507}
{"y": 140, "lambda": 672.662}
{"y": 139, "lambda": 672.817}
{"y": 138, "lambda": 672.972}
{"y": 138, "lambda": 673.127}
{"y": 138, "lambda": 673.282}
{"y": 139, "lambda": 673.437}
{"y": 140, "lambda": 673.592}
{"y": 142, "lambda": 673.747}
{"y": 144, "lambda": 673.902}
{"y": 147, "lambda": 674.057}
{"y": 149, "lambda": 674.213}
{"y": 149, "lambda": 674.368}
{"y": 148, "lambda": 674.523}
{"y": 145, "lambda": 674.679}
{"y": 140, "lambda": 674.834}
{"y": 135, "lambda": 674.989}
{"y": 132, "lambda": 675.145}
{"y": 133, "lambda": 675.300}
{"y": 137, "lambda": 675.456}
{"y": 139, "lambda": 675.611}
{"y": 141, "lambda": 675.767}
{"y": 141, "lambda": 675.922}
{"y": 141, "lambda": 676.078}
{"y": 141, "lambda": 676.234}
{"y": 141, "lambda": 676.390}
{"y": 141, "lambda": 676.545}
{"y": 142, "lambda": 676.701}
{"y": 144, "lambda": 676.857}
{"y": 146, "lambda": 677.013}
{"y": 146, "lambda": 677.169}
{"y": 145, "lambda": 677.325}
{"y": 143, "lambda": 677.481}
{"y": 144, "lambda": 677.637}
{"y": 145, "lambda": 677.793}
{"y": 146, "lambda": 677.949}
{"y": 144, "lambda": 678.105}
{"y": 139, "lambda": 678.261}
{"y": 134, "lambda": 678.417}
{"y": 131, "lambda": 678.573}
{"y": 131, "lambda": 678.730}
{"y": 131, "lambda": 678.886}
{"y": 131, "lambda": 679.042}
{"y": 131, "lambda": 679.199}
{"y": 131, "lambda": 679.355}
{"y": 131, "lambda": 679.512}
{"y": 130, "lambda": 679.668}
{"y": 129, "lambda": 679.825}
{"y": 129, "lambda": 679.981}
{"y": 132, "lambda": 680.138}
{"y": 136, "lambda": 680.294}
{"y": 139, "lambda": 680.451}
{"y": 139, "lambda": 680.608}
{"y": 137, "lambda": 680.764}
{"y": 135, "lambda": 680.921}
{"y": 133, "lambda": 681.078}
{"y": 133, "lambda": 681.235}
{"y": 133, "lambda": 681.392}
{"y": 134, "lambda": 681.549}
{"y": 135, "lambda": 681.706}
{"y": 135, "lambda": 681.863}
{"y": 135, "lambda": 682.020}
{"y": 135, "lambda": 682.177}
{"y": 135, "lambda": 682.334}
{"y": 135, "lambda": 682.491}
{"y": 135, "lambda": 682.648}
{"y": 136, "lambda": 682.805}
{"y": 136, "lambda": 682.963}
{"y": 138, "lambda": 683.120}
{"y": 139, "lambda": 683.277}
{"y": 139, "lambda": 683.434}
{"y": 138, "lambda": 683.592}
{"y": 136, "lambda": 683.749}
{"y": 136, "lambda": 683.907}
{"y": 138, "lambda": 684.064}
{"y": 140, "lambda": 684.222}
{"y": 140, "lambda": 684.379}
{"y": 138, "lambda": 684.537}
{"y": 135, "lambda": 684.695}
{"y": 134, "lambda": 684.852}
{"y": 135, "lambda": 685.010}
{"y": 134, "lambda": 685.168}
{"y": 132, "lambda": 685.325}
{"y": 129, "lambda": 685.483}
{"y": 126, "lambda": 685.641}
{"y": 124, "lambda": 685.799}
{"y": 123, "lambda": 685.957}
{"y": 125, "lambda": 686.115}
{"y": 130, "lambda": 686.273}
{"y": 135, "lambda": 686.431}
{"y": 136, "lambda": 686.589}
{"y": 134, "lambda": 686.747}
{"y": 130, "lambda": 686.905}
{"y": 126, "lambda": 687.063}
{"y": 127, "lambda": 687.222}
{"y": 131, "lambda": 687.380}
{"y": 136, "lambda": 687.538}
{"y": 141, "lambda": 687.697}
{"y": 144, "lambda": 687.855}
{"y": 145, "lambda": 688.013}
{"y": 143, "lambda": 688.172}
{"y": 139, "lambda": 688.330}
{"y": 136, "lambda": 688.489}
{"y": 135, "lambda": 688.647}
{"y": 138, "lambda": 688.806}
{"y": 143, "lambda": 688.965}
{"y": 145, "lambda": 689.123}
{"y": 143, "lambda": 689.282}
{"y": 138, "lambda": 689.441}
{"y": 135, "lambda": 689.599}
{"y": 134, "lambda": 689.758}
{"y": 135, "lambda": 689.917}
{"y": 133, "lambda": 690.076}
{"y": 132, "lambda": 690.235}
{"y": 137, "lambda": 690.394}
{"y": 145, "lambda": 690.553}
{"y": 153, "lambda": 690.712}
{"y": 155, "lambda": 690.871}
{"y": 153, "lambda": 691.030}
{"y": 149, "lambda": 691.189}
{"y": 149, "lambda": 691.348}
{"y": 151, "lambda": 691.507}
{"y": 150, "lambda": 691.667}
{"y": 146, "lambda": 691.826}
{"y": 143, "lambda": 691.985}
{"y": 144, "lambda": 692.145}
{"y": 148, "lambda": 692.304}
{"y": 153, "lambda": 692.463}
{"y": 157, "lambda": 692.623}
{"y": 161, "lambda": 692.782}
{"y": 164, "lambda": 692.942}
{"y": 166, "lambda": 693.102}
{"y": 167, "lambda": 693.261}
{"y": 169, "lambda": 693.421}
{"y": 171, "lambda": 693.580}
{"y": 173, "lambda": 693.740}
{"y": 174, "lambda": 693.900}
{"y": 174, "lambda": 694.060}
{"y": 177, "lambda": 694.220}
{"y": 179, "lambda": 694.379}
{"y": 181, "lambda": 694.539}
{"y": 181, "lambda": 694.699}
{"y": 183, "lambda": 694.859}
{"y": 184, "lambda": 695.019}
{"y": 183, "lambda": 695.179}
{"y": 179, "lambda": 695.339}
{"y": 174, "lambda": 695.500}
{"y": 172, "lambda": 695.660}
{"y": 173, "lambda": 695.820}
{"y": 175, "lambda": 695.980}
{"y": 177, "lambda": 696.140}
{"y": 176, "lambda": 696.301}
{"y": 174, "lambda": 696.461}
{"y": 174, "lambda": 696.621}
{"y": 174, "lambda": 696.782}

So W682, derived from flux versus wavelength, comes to 0.09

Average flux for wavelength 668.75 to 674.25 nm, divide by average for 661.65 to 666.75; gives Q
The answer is 0.9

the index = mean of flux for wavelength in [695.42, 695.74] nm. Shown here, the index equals 173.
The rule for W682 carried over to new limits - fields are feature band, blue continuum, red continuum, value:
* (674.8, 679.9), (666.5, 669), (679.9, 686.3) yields 0.05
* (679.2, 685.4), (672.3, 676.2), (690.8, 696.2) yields 0.12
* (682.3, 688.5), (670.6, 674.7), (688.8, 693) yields 0.08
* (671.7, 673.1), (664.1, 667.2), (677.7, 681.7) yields 0.12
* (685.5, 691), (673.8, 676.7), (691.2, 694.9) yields 0.16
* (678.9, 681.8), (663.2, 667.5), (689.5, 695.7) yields 0.22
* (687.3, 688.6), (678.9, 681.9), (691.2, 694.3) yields 0.08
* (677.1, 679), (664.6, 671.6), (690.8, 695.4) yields 0.15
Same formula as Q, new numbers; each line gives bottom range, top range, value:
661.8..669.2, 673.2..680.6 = 0.84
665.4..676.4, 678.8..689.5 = 0.90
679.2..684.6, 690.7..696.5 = 1.23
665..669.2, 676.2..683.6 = 0.85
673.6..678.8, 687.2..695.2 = 1.08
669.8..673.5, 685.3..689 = 0.92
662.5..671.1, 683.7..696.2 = 0.92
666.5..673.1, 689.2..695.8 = 1.05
